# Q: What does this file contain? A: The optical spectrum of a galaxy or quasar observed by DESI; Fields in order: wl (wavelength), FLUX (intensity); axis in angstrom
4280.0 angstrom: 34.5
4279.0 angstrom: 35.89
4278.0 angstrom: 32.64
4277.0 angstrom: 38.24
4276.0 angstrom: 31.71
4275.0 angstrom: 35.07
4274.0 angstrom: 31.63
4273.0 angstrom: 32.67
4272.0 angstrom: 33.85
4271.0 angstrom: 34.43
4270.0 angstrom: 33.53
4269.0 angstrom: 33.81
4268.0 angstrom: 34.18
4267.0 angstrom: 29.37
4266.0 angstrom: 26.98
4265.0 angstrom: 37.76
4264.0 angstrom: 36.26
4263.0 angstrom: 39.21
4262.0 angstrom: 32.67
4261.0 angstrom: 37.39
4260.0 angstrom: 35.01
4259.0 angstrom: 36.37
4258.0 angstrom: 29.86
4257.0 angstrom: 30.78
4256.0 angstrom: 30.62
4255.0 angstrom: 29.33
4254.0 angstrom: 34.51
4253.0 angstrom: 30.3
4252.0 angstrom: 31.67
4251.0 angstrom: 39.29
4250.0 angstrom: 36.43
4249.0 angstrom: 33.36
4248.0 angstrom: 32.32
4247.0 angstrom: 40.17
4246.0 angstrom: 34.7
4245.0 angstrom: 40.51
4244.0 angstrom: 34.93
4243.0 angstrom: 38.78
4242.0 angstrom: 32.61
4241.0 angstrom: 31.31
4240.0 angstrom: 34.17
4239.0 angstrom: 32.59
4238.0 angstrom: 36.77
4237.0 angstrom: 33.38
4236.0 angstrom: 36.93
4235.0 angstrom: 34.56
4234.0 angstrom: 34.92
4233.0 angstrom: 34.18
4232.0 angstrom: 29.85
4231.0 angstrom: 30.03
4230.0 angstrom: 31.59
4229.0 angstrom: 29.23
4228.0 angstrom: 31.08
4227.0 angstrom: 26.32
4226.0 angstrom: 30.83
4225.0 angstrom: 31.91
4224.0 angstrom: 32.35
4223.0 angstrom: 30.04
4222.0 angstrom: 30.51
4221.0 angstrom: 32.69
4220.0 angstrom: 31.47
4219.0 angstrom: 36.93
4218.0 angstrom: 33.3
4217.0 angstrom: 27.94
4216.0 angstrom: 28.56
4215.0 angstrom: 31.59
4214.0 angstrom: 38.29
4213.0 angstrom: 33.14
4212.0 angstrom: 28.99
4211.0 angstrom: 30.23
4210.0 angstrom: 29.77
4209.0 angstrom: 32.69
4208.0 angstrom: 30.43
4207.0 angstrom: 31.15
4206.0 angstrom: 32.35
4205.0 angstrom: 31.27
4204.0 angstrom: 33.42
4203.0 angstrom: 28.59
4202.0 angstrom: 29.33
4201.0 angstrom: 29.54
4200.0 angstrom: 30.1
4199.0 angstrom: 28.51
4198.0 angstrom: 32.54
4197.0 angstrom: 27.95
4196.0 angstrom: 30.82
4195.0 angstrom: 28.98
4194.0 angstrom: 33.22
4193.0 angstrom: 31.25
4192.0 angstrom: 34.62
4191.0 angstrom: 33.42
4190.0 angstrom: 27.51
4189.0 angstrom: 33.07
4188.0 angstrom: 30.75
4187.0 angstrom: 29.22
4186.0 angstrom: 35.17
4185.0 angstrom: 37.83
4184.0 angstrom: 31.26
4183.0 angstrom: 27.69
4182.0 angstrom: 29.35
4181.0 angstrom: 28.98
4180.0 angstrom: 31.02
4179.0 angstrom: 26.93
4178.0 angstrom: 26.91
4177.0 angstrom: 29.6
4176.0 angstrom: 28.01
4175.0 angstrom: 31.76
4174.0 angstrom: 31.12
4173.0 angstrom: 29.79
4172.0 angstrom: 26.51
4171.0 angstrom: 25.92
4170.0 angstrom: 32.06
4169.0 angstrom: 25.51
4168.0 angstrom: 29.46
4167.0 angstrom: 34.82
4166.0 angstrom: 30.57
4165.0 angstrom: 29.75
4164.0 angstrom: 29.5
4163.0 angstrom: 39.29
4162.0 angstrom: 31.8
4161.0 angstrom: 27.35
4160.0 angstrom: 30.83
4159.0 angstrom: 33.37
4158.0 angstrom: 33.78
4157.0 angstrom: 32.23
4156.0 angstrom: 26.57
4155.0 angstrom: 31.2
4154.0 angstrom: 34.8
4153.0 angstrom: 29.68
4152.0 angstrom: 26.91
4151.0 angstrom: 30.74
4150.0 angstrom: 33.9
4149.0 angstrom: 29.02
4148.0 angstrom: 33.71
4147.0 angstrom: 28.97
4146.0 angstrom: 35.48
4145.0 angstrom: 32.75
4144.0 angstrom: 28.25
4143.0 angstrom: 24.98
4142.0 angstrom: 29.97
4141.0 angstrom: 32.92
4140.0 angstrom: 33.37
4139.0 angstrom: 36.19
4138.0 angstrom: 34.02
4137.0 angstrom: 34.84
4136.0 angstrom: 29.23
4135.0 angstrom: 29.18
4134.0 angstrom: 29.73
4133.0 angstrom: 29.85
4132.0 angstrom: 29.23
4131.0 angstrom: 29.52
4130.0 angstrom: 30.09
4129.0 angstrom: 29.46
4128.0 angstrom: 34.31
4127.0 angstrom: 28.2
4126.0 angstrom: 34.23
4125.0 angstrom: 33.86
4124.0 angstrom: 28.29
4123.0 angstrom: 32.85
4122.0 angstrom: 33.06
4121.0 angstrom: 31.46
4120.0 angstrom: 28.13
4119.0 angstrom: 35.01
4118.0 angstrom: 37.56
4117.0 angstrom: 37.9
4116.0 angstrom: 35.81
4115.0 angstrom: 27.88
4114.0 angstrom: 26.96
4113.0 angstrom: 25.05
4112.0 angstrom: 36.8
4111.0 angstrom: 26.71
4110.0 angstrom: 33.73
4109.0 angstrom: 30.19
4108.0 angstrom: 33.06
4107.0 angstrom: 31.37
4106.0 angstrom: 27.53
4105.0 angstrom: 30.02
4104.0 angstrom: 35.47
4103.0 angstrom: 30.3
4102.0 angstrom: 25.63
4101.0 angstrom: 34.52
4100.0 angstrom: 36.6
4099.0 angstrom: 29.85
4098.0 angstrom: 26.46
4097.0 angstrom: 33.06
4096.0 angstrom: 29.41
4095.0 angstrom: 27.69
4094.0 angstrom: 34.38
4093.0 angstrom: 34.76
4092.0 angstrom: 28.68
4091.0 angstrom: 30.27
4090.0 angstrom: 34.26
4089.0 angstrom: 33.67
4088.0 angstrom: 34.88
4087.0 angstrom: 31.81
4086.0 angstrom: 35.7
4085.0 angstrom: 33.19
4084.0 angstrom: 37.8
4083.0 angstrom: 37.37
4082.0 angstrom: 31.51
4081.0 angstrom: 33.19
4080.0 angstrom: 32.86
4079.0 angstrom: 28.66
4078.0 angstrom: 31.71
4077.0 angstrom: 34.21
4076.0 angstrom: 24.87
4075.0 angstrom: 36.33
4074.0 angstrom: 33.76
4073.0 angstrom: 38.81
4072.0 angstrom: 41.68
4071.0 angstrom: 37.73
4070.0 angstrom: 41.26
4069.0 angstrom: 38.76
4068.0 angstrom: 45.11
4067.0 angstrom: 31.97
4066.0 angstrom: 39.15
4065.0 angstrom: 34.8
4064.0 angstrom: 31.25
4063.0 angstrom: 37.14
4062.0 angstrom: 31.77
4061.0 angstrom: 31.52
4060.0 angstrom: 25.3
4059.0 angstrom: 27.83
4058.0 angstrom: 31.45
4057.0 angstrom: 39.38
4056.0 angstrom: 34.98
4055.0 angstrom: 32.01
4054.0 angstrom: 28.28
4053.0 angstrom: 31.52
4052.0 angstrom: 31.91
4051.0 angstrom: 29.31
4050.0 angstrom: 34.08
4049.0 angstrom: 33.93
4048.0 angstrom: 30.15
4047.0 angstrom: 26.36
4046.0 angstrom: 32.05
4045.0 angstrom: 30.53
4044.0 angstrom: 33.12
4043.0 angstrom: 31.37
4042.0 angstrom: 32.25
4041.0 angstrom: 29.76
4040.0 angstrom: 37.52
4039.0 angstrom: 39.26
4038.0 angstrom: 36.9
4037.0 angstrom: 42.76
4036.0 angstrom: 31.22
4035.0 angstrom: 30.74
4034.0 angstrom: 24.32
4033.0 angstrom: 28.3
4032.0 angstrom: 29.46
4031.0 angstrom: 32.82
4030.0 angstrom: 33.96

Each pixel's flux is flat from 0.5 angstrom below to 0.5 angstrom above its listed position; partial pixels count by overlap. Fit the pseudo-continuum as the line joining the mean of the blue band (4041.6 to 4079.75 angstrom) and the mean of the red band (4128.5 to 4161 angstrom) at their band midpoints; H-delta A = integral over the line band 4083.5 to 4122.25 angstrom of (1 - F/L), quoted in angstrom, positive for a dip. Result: 0.26 angstrom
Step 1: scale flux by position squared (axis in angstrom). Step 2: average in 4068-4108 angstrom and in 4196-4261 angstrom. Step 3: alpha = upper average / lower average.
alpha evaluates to 1.0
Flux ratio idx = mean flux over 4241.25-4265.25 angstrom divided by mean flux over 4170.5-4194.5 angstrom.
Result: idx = 1.1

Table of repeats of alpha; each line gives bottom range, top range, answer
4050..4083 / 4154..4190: 0.95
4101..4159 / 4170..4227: 1.02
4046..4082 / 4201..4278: 1.07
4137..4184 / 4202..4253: 1.10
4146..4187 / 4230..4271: 1.16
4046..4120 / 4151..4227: 0.99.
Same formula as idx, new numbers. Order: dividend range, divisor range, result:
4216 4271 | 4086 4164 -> 1.06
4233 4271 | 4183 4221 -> 1.09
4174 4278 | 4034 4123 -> 0.98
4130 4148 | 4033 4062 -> 0.97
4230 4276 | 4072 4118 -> 1.05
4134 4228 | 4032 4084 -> 0.93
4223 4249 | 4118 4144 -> 1.06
